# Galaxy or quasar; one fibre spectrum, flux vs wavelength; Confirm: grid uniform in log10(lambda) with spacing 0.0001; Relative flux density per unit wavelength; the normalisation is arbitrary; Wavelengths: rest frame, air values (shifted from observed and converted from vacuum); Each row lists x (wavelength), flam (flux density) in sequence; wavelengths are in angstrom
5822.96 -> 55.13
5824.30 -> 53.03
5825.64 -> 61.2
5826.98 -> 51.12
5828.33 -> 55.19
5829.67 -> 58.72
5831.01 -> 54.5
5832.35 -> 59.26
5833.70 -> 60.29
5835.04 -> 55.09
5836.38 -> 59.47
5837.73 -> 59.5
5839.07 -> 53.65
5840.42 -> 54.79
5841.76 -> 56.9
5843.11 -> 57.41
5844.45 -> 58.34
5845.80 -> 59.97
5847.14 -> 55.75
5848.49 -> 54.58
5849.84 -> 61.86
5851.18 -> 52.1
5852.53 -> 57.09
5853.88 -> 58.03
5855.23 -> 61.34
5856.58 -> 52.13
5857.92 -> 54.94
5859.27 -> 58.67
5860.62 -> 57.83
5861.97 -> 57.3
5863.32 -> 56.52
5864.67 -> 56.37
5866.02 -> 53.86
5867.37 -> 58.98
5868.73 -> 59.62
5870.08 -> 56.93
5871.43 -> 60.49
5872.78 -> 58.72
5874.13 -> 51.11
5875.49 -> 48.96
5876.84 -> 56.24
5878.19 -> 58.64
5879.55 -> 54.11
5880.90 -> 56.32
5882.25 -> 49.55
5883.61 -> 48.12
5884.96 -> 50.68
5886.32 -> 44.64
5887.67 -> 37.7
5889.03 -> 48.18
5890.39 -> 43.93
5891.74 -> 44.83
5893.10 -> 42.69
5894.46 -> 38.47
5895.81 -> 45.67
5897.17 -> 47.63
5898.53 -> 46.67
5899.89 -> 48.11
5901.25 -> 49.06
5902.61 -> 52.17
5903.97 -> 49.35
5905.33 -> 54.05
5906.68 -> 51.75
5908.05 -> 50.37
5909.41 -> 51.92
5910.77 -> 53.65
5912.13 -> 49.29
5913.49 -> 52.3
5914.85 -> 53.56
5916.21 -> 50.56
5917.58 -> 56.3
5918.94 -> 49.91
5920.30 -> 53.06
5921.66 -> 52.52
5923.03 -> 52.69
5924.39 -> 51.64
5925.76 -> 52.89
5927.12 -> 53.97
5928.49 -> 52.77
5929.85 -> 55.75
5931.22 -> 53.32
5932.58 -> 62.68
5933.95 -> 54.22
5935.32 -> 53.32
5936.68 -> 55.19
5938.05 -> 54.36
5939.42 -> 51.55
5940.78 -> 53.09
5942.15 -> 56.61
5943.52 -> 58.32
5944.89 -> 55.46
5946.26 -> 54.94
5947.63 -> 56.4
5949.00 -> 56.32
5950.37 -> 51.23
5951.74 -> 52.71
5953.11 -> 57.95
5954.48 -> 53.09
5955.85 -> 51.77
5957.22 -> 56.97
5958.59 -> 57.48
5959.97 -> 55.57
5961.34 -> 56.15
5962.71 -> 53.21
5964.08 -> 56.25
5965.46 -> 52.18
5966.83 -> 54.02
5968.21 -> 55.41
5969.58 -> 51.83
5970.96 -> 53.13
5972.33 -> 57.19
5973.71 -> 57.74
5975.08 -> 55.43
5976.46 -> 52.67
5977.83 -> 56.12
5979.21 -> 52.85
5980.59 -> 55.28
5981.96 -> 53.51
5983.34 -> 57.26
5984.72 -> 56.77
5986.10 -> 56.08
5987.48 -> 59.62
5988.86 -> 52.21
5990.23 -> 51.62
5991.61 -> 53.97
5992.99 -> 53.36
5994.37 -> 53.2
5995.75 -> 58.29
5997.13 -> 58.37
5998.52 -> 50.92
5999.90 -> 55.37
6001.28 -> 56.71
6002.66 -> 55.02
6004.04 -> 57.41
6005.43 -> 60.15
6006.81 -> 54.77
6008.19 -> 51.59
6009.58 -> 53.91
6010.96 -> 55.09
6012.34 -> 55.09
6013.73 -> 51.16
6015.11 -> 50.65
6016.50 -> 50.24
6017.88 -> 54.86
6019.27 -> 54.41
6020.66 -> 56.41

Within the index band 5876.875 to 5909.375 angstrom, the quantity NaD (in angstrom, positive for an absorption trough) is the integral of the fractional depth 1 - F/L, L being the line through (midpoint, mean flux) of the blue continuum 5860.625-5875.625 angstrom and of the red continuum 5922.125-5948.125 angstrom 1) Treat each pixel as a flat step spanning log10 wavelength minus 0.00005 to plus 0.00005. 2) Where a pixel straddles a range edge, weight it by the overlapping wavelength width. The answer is 4.2 angstrom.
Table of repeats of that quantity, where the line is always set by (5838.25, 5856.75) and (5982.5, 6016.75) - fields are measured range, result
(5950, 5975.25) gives 0.3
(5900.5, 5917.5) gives 1.3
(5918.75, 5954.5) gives 0.8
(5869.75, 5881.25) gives 0.2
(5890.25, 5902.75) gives 2.3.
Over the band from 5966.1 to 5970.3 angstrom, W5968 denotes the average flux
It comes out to 53.7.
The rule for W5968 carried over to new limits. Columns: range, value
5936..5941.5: 53.6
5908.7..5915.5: 52.2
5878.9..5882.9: 53.5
